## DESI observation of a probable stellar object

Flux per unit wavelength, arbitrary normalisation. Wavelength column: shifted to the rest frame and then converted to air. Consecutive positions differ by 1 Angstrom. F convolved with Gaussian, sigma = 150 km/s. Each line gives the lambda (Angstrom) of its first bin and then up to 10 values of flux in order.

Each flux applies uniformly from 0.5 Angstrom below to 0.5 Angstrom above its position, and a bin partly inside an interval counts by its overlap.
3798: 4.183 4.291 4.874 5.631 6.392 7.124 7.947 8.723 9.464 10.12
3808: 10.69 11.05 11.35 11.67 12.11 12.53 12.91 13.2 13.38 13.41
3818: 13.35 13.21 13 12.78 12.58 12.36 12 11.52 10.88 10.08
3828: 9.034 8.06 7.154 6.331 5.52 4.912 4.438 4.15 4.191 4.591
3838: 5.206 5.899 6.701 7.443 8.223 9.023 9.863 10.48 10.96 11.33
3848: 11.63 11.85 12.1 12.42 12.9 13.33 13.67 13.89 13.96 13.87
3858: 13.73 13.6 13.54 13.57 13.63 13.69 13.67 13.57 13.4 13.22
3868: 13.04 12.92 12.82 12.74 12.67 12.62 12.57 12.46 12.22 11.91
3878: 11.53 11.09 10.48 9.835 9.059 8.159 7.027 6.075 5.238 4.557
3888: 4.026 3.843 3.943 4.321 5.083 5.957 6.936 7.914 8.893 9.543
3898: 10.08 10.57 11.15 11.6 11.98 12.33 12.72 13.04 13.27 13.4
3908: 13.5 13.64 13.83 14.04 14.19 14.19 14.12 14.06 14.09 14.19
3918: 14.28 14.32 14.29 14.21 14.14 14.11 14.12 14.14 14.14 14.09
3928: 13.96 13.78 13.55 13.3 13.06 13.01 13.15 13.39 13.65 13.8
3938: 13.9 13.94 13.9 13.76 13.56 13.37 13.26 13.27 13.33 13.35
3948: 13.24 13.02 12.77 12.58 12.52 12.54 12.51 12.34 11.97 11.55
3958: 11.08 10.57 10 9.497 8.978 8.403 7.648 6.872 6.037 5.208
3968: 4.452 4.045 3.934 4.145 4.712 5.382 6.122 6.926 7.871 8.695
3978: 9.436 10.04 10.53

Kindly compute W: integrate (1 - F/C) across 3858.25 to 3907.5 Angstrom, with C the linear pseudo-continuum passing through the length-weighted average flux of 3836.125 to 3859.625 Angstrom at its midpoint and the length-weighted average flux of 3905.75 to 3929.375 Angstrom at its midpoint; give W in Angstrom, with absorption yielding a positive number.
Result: 7.1 Angstrom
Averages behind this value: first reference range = 10.6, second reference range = 14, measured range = 10.5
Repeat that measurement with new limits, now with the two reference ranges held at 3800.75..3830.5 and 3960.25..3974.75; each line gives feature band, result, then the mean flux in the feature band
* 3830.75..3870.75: -4.05 Angstrom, 10.6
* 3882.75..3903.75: 1.90 Angstrom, 7.64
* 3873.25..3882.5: -2.42 Angstrom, 11.3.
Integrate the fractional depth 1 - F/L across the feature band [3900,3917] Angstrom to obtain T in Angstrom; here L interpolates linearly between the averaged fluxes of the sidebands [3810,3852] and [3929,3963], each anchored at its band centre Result -2.3 Angstrom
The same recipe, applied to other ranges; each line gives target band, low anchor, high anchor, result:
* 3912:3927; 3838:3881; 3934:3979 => -4.5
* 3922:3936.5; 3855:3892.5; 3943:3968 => -3.9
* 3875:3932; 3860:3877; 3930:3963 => 7.3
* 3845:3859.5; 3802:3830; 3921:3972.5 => -1.9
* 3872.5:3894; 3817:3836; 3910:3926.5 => 7.2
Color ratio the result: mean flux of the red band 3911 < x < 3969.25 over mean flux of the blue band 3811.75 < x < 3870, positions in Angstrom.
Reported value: 1.13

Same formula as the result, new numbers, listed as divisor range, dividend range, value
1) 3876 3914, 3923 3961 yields 1.33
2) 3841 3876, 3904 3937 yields 1.11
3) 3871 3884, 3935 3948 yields 1.22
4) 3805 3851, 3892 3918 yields 1.21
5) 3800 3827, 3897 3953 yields 1.21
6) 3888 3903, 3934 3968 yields 1.45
